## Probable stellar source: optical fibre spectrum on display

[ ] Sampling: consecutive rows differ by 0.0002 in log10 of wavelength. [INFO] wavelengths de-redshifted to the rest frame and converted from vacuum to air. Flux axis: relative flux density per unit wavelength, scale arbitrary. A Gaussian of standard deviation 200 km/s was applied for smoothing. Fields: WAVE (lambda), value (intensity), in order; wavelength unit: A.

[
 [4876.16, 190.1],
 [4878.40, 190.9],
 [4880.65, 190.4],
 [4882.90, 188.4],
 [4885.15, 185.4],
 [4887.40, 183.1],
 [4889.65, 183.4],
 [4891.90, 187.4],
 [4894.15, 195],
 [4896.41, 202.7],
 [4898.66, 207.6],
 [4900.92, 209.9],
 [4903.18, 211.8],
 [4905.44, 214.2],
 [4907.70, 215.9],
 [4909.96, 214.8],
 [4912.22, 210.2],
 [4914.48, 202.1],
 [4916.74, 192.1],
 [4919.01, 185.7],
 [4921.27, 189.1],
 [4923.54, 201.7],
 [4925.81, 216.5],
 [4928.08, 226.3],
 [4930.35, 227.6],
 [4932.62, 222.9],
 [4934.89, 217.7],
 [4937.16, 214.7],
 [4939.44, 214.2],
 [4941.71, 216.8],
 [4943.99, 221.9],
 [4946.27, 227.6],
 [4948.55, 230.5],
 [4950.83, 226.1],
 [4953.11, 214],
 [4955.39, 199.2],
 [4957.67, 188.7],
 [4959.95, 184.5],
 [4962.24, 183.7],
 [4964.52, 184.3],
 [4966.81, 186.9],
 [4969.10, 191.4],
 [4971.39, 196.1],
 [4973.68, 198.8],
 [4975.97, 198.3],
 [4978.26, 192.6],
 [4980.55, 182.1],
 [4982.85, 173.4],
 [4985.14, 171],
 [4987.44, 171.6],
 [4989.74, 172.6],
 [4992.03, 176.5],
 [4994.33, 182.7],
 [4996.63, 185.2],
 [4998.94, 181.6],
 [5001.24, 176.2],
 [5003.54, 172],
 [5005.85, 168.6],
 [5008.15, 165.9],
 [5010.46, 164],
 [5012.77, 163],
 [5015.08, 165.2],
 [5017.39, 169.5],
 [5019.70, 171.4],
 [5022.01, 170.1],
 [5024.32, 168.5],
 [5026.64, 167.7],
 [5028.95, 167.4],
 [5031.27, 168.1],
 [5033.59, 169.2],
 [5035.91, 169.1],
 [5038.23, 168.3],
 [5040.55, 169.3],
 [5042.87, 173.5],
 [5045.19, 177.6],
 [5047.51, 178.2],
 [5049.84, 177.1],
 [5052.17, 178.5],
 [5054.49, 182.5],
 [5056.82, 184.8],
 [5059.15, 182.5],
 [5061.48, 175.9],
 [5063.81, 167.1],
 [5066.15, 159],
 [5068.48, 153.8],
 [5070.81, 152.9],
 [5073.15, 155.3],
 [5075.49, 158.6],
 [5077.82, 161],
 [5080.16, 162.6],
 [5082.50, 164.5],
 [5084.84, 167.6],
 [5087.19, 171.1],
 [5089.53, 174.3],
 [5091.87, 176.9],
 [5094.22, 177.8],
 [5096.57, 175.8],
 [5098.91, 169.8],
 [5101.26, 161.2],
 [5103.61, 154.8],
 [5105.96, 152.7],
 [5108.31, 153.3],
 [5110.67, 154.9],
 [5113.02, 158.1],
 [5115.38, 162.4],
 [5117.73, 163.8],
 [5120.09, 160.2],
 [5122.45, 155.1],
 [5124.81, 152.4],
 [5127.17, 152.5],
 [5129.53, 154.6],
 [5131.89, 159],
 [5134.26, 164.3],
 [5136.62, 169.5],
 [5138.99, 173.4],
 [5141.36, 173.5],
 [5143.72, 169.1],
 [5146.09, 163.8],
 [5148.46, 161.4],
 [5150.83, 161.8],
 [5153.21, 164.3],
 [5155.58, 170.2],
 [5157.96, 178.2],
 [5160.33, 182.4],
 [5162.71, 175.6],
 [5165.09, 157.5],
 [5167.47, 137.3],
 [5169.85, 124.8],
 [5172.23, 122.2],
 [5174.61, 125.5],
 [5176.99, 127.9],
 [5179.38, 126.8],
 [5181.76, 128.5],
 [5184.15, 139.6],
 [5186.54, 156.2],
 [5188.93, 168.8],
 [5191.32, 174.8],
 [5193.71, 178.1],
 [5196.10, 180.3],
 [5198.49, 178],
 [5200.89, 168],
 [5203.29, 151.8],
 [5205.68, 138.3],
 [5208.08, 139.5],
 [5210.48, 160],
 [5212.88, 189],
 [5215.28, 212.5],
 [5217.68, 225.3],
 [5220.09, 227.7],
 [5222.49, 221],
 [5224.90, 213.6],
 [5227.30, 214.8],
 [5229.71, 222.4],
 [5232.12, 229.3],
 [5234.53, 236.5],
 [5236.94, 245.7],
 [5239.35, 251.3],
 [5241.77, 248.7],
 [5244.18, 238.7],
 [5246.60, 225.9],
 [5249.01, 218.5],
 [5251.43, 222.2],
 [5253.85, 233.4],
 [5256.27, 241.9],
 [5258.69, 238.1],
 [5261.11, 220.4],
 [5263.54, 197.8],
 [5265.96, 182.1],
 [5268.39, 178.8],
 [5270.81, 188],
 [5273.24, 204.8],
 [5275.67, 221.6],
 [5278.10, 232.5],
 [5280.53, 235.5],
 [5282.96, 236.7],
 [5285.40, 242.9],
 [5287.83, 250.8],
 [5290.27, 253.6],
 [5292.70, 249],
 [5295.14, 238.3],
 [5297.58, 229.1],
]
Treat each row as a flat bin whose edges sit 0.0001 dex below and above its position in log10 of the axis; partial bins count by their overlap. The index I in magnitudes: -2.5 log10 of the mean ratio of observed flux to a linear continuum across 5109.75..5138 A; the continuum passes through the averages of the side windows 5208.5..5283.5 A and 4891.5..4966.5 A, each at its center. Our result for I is 0.325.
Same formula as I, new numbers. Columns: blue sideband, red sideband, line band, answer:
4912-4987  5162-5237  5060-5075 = 0.17 mag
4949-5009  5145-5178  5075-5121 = 0.01 mag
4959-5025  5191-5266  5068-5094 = 0.15 mag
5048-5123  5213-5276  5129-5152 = 0.12 mag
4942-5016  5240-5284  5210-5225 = 0.03 mag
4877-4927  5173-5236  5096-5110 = 0.16 mag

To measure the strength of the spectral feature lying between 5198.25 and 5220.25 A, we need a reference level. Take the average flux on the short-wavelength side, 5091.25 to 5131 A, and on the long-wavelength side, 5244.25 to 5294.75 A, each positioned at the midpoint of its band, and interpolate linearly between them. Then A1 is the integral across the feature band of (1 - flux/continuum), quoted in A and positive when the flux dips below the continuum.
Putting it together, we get 2.6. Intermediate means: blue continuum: 161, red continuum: 224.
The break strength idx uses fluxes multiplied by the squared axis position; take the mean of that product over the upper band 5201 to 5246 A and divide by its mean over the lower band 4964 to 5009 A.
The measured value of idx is 1.26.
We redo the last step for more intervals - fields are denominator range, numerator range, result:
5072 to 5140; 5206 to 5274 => 1.39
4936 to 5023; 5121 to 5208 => 0.90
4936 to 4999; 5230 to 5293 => 1.31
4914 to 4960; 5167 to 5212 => 0.78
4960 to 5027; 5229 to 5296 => 1.42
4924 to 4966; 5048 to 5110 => 0.83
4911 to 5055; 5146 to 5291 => 1.13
